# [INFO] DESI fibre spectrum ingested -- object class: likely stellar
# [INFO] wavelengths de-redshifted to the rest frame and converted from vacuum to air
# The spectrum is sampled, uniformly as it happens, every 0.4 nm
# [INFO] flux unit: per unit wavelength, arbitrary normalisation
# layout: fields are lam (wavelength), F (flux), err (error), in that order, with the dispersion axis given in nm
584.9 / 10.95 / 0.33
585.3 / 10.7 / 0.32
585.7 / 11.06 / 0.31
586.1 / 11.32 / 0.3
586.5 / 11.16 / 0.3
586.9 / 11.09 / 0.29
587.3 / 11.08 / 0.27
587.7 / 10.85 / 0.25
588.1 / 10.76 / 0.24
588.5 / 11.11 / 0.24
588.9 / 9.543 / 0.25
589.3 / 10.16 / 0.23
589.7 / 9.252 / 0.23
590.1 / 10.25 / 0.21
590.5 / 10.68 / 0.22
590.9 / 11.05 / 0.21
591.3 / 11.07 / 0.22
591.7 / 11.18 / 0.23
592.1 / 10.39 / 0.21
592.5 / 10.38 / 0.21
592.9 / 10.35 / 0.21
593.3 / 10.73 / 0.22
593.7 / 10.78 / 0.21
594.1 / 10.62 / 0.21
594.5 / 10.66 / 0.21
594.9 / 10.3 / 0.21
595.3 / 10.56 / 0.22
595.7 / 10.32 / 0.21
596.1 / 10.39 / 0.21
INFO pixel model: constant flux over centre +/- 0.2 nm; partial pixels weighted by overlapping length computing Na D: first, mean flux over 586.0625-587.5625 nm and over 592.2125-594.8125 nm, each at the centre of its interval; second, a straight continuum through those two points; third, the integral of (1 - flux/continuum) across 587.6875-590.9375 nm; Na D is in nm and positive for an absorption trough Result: 0.17 nm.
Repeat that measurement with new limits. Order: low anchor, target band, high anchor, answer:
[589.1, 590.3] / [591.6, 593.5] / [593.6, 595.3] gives -0.05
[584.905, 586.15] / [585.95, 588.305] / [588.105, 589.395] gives -0.08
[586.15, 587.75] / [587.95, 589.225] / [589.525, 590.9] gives 0.03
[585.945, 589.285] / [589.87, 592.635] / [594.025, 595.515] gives -0.01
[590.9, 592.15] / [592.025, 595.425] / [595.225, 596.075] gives 0.04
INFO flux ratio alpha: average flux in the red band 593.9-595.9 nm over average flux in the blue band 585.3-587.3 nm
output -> 0.9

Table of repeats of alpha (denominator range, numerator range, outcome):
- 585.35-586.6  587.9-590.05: 0.91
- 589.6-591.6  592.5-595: 1.00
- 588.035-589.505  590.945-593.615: 1.03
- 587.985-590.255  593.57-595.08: 1.04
